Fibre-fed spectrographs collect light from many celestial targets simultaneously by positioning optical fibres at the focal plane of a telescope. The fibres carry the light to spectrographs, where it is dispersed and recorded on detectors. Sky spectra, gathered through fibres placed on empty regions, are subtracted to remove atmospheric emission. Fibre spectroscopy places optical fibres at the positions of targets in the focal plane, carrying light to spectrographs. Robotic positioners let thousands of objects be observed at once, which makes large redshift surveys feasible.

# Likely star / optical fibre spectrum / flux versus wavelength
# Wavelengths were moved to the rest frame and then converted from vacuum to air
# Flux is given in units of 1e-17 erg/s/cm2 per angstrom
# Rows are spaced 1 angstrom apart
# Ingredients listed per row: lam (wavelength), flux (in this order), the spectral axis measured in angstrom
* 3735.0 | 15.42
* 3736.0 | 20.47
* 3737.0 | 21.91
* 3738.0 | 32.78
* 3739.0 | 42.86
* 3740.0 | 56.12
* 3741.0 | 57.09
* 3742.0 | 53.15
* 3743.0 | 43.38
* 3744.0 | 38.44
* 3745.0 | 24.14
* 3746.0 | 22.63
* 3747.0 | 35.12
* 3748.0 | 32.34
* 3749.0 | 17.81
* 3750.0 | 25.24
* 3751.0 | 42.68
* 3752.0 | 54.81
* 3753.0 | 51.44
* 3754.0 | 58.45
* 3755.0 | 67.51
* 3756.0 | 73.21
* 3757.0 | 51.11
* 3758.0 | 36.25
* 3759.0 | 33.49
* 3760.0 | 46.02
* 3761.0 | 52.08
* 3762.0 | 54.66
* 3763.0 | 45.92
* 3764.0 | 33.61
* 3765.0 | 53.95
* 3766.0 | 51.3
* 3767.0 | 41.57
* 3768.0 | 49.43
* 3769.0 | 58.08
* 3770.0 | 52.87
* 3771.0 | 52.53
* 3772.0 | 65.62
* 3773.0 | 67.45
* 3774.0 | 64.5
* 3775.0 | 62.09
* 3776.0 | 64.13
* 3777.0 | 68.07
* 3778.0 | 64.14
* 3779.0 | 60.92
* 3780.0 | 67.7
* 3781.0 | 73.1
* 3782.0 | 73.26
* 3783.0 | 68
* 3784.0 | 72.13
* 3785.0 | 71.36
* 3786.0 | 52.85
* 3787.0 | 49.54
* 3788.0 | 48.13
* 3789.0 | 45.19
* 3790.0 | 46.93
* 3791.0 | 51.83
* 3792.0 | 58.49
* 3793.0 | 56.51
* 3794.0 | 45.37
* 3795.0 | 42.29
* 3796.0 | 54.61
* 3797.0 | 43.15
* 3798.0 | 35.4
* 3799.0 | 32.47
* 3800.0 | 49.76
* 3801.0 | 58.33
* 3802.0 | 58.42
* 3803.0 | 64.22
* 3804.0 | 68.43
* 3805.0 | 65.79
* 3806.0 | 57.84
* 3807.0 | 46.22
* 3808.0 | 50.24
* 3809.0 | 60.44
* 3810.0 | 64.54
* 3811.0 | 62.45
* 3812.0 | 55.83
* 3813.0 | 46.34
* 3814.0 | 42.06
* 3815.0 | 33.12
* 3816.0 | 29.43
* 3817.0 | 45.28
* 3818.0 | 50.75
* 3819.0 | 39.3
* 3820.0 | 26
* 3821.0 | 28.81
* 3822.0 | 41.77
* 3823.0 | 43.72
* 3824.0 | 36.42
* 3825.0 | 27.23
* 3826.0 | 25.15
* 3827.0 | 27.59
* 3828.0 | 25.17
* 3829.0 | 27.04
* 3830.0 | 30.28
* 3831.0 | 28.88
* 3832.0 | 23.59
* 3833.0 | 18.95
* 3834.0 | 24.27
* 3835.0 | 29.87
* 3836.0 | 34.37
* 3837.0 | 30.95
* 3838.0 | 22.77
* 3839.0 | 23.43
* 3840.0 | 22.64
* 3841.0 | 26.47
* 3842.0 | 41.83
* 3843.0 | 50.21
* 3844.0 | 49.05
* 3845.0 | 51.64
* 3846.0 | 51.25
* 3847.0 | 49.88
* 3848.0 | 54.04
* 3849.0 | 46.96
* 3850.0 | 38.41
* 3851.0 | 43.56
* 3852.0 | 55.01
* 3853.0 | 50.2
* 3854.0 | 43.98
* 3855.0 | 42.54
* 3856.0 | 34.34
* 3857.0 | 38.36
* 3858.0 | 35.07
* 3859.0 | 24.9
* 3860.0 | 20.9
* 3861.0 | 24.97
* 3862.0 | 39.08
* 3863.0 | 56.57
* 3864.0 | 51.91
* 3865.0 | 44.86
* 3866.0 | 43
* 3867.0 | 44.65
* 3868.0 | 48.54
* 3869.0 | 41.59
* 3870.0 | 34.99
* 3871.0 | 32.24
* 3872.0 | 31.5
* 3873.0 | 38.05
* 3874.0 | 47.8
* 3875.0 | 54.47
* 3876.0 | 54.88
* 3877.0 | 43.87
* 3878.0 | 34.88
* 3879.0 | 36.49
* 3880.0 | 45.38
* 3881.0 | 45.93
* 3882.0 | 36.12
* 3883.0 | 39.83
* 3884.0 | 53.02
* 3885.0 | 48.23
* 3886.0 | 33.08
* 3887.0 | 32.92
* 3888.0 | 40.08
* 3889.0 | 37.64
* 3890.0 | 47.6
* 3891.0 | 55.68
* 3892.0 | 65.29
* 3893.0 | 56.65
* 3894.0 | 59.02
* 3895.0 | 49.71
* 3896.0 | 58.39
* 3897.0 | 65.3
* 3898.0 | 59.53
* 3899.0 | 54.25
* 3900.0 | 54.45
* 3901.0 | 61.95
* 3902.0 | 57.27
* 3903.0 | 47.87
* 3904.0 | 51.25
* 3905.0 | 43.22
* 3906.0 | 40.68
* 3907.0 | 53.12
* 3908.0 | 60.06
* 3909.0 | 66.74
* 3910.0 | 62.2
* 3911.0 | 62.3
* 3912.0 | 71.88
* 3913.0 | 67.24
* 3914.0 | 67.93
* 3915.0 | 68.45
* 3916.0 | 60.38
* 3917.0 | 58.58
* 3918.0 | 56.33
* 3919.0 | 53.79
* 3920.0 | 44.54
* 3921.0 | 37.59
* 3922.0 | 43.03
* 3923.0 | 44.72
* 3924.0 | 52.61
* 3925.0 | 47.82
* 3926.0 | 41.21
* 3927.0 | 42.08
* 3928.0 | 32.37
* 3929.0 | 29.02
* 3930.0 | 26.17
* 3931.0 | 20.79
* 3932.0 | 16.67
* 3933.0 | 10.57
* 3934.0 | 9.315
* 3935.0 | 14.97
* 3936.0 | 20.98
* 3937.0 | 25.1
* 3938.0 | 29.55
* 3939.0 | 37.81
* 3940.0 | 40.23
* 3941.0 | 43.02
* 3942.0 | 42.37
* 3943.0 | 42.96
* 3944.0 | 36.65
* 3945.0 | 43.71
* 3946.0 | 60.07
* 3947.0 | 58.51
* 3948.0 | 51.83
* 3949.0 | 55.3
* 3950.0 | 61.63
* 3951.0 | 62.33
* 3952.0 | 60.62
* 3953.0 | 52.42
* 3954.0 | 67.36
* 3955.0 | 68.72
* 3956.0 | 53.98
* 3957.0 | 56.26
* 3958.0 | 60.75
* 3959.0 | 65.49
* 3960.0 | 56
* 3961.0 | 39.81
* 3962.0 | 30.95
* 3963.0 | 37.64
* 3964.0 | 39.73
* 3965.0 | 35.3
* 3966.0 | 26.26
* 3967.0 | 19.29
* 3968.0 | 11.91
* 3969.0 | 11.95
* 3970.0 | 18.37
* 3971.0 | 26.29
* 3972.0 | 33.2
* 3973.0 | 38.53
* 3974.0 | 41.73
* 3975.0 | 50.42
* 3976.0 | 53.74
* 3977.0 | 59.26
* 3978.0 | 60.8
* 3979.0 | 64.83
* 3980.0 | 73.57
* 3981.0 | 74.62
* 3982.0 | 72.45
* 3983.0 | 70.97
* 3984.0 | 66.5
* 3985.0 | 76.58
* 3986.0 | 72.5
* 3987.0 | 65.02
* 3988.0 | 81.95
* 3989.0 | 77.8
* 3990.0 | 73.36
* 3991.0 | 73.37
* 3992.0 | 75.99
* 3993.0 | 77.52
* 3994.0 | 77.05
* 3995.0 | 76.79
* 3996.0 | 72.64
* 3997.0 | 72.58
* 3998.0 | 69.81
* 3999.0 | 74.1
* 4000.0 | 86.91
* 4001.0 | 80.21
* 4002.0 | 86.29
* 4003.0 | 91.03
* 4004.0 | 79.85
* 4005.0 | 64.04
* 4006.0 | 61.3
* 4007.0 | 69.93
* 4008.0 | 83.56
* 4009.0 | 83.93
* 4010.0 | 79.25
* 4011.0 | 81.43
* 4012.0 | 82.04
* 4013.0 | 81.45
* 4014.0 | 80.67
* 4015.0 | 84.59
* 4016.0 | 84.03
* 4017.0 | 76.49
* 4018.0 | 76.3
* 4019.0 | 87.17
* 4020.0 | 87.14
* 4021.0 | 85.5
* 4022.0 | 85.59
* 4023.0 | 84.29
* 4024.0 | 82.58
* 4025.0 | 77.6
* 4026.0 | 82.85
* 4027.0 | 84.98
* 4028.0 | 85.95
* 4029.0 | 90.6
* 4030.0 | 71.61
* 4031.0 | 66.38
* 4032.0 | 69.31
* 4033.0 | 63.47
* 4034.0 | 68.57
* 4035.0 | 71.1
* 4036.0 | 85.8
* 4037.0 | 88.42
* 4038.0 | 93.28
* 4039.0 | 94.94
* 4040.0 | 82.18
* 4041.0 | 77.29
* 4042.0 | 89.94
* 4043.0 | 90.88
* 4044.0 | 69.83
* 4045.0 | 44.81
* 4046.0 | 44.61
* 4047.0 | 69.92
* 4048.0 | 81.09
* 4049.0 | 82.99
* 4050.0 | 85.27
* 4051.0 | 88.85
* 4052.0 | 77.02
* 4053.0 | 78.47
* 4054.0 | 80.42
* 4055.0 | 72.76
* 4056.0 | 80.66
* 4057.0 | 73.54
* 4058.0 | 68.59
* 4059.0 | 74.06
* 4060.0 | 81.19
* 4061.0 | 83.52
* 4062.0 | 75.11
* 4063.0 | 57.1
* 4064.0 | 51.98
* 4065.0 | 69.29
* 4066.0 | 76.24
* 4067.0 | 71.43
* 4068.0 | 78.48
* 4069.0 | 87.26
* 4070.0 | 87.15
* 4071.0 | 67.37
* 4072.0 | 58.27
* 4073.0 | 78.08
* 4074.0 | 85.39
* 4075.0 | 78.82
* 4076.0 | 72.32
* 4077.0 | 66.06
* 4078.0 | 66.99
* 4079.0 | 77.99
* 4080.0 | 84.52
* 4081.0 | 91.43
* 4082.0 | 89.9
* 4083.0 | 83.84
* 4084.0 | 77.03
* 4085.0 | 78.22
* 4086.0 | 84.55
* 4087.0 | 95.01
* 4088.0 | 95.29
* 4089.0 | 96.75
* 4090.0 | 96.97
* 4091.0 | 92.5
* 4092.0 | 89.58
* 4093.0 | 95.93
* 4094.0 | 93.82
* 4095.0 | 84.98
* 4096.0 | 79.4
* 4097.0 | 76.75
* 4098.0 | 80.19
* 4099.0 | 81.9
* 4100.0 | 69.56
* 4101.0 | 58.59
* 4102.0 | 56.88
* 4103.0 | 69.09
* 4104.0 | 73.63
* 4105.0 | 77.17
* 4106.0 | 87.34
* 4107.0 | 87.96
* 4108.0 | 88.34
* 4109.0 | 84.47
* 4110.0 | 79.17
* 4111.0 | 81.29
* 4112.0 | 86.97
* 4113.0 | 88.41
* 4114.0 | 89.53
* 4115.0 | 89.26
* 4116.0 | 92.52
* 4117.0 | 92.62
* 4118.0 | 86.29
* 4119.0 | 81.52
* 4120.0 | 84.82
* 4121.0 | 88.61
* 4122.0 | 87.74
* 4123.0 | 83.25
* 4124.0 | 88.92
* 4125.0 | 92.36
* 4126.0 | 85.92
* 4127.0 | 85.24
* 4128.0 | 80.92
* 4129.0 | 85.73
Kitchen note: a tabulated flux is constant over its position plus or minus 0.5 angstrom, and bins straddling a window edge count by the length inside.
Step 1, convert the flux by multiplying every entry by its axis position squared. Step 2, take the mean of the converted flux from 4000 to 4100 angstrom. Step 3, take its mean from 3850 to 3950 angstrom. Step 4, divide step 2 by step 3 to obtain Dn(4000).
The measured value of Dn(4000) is 1.91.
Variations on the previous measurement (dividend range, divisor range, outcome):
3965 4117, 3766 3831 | 1.68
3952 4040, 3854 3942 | 1.61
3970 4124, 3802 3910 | 1.95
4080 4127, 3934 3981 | 2.05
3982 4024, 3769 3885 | 1.88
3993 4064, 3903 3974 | 1.86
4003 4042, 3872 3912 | 1.71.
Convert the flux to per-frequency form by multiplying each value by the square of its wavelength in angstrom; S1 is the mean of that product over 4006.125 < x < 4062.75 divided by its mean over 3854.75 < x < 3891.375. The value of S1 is 2.09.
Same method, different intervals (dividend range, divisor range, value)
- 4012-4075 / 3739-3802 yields 1.74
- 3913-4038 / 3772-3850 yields 1.39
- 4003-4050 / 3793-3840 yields 2.15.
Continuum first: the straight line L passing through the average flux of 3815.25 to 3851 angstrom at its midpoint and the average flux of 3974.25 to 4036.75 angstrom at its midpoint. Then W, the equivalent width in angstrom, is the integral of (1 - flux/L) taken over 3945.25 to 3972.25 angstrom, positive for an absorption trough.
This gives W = 7.9 angstrom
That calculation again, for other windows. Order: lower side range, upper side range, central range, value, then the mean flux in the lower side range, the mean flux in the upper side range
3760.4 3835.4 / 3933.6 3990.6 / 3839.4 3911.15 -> 4.3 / 48.9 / 48.9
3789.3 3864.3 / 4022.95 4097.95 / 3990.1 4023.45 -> -4.1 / 41.8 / 79.1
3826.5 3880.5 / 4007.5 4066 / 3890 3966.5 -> 7.8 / 38.3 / 78.1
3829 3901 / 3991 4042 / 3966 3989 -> 6.0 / 42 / 79.6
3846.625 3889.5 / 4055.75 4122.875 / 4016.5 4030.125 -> -2.8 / 41.7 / 80.6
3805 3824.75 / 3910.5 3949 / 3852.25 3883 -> 2.3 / 45.6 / 42.6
